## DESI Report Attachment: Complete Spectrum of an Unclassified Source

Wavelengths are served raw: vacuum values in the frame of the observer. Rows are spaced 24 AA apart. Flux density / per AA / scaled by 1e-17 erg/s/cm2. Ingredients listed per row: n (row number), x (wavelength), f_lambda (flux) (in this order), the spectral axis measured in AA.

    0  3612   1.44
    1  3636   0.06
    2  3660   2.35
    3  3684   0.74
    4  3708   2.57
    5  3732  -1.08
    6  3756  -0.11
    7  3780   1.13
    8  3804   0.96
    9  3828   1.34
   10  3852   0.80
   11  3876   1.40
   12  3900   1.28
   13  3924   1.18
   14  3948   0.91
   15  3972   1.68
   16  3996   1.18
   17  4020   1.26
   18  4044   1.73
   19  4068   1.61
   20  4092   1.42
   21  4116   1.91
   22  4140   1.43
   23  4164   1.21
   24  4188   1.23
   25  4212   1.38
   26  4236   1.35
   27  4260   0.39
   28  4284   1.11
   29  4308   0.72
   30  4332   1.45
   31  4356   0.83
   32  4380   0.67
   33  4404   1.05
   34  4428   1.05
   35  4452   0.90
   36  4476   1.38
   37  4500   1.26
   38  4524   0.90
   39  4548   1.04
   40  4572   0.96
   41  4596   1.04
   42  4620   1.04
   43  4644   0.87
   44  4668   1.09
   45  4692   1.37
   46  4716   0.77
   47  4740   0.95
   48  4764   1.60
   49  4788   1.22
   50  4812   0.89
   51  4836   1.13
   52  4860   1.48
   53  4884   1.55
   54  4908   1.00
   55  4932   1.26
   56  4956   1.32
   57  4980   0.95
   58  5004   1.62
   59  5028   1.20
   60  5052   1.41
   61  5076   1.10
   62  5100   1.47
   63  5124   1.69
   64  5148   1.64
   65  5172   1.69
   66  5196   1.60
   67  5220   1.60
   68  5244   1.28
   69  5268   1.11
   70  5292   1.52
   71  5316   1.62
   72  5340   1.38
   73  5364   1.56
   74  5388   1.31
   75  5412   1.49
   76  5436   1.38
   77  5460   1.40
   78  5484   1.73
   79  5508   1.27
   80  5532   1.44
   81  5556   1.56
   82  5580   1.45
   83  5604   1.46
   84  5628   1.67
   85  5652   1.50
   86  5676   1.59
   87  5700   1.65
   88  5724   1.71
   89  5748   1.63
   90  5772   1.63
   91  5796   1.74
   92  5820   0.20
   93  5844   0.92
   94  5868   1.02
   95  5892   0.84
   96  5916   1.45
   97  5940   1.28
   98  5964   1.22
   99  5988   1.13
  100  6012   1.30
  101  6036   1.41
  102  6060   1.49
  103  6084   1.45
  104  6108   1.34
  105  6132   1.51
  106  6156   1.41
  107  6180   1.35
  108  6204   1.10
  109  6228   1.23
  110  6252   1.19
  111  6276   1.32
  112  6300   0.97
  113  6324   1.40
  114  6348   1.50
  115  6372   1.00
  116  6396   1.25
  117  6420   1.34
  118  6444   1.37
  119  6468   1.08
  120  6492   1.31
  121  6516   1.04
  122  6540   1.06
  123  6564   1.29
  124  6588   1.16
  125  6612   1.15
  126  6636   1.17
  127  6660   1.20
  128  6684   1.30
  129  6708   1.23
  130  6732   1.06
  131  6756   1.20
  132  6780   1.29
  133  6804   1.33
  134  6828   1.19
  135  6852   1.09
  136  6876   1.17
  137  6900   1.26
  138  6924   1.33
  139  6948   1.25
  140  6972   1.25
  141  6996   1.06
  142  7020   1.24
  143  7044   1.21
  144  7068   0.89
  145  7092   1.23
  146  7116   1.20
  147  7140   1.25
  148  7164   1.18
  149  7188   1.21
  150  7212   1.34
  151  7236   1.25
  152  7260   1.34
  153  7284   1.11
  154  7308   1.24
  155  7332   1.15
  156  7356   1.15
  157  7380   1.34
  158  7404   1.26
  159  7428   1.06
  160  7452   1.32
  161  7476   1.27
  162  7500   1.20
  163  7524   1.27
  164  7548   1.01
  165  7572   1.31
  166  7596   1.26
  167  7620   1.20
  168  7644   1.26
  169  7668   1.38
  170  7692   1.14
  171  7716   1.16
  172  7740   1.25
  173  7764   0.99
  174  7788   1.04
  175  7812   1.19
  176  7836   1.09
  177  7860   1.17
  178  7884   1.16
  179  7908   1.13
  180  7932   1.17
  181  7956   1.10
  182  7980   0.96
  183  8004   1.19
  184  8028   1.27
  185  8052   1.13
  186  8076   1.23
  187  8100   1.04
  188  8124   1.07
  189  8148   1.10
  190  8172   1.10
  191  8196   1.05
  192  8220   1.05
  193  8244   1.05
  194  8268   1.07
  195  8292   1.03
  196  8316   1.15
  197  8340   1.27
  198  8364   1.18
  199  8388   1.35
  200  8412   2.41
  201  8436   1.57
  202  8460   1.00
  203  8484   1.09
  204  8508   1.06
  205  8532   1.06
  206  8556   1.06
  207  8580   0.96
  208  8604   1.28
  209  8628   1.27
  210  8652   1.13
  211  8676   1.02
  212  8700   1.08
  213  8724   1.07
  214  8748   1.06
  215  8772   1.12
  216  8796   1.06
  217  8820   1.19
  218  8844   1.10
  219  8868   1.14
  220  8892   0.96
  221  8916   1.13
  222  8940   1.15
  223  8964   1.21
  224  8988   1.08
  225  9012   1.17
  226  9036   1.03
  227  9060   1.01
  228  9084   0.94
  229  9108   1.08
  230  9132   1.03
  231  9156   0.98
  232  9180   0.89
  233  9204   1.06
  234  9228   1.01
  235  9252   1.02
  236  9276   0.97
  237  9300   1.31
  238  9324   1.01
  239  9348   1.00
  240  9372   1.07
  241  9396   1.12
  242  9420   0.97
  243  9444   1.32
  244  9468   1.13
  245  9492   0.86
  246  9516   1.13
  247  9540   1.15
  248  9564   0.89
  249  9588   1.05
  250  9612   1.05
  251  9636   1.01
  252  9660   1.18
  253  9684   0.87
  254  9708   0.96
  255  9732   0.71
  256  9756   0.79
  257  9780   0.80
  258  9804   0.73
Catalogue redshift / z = 0.281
